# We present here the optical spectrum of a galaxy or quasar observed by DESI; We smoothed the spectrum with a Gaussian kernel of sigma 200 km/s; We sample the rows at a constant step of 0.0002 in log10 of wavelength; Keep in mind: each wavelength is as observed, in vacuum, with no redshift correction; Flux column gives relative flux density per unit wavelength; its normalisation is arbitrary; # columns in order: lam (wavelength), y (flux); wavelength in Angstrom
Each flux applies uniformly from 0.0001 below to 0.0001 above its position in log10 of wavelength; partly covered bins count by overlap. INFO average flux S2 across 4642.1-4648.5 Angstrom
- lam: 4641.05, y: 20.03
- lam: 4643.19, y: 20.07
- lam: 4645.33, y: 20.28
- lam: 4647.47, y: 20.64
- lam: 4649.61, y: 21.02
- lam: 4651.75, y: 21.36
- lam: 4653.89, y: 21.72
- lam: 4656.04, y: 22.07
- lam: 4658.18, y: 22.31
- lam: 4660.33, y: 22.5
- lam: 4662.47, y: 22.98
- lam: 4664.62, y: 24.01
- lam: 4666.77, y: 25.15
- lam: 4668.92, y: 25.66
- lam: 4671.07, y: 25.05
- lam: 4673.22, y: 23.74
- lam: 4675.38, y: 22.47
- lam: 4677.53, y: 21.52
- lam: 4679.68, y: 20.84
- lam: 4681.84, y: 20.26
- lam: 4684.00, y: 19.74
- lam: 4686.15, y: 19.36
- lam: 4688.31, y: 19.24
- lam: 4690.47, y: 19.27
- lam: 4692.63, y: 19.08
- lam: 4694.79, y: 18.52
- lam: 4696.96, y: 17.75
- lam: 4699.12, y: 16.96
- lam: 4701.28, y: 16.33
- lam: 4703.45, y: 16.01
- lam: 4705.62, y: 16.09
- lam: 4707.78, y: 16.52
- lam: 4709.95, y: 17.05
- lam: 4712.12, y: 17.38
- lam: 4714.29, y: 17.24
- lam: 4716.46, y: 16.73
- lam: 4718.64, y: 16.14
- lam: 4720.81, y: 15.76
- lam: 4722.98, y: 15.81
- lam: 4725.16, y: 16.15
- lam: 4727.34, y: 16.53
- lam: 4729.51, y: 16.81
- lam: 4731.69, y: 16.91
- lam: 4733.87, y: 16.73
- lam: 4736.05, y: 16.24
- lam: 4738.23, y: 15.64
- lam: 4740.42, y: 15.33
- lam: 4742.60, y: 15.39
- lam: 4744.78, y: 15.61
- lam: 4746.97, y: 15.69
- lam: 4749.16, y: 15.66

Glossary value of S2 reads 20.3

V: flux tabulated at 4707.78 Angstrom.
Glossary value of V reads 16.52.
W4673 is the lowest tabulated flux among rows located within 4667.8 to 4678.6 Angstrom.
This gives 21.52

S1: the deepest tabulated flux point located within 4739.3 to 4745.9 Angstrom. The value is 15.33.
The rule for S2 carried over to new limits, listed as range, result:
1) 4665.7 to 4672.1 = 25.3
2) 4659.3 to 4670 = 24.1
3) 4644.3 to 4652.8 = 20.8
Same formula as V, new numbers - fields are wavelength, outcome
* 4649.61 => 21.02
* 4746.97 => 15.69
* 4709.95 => 17.05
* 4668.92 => 25.66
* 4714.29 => 17.24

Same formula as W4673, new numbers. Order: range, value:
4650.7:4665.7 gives 21.36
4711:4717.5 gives 16.73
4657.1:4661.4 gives 22.31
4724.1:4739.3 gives 15.64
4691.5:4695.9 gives 18.52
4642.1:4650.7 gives 20.07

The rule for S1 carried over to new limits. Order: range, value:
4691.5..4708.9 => 16.01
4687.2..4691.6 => 19.24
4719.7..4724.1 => 15.76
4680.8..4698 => 17.75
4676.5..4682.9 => 20.26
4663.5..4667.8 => 24.01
